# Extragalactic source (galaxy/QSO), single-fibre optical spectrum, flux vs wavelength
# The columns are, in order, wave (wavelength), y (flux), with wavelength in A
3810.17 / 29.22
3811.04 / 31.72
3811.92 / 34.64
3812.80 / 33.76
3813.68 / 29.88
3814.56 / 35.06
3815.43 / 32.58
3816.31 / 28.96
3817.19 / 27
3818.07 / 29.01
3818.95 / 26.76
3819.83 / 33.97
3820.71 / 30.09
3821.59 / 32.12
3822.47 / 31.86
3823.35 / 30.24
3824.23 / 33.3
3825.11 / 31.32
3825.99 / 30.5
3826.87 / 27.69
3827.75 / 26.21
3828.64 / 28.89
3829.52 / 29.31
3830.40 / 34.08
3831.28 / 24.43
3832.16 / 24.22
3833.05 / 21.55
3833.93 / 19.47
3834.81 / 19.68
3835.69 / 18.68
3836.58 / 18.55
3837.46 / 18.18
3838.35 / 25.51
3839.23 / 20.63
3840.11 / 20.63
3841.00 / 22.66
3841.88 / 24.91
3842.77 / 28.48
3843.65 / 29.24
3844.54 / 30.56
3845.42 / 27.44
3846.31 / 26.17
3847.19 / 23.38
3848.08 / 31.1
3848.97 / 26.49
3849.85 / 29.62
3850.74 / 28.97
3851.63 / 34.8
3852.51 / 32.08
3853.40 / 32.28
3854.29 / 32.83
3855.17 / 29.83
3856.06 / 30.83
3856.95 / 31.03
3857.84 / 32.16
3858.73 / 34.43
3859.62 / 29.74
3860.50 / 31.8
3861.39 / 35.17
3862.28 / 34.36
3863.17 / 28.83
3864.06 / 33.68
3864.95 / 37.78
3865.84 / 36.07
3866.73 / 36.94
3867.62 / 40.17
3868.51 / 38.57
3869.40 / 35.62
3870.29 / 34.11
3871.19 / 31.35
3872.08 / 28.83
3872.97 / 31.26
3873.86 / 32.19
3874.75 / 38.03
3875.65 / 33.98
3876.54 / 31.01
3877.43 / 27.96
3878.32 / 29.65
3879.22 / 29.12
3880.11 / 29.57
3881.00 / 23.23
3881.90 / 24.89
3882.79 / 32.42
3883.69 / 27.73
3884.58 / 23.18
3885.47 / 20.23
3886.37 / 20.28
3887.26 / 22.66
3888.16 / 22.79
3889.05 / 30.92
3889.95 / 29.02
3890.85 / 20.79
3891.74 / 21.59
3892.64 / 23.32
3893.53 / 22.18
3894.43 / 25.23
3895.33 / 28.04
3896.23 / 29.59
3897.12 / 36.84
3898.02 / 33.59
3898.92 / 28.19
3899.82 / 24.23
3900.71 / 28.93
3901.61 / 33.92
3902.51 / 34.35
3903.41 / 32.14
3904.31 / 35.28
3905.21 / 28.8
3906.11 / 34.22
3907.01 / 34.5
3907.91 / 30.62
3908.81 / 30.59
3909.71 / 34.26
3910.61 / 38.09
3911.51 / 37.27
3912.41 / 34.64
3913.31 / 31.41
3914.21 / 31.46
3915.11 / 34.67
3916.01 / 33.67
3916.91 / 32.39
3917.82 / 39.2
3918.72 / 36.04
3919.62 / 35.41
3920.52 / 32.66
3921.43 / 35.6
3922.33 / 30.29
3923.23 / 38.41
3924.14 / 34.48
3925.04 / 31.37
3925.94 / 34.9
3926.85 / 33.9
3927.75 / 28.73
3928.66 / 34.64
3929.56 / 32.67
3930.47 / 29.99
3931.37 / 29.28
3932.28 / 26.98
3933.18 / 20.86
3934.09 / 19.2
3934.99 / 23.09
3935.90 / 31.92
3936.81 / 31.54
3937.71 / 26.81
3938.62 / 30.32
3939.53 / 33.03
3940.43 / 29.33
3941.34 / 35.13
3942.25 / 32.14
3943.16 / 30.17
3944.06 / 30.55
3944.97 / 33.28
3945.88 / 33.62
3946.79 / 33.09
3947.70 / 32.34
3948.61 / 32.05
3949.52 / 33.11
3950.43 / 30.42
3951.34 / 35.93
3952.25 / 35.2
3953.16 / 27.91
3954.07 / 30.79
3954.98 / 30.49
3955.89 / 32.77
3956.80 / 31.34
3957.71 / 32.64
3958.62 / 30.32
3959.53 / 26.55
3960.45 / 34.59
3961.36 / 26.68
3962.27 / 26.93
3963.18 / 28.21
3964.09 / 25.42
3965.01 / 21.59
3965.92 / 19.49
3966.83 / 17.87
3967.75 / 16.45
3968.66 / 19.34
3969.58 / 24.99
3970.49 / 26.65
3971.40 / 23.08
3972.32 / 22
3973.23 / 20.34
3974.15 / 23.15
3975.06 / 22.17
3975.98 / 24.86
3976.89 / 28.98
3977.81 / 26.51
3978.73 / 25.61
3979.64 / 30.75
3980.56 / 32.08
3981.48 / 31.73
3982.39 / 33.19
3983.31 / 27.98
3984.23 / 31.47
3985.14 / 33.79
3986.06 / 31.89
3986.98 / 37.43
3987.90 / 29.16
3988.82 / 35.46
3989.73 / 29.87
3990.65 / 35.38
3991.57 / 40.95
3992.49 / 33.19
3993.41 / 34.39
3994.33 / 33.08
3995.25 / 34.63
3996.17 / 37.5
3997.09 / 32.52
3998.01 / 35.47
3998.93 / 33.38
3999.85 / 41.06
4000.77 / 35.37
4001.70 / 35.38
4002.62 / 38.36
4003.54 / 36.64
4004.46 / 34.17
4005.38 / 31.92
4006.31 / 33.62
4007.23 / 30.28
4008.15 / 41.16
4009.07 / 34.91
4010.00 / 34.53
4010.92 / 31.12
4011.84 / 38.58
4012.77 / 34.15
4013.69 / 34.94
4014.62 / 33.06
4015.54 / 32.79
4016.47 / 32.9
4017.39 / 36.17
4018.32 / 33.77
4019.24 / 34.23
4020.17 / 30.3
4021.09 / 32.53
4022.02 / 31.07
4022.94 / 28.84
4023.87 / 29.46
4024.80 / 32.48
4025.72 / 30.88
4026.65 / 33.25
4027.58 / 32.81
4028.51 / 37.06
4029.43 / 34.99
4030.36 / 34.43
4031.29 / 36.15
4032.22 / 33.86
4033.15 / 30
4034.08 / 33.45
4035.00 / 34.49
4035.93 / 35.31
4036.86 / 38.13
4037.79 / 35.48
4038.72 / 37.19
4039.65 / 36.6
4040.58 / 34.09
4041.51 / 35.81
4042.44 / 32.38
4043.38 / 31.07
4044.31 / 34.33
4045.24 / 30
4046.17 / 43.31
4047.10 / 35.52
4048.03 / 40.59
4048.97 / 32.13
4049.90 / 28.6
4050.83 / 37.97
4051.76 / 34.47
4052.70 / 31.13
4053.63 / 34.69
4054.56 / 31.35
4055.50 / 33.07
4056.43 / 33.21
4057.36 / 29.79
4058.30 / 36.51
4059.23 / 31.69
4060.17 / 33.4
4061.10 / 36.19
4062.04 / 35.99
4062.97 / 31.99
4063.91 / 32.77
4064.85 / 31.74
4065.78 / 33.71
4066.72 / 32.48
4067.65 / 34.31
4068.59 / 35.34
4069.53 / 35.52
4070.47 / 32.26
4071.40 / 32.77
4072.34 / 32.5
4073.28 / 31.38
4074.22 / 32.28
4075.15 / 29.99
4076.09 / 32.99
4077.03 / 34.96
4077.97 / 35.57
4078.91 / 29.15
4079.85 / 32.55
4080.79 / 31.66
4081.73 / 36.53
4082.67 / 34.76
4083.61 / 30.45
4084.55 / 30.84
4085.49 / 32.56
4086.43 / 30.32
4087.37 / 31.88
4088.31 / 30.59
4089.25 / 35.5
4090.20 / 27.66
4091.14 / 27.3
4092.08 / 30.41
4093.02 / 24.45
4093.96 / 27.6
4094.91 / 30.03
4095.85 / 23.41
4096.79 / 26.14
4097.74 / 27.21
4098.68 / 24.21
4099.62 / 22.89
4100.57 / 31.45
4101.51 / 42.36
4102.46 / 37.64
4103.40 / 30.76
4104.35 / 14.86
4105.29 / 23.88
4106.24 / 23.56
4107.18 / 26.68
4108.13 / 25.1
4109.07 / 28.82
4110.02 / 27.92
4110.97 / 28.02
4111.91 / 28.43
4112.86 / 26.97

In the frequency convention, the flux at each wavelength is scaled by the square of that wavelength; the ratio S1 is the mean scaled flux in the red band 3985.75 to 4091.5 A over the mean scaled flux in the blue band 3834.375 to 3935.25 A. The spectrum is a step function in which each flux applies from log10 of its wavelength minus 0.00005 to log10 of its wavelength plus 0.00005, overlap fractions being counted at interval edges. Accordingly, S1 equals 1.21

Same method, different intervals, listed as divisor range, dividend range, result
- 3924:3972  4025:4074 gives 1.23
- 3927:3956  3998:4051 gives 1.17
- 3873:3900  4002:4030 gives 1.31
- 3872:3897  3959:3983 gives 0.97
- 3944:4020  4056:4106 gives 1.05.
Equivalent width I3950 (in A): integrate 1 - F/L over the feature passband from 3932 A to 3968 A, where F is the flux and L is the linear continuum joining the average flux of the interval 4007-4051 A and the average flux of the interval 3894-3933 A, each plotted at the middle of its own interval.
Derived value 4.3 A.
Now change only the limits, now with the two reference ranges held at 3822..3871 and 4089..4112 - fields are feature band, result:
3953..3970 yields 1.2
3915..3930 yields -2.7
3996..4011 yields -3.6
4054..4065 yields -2.0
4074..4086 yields -2.0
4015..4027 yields -1.7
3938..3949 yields -1.3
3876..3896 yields 2.2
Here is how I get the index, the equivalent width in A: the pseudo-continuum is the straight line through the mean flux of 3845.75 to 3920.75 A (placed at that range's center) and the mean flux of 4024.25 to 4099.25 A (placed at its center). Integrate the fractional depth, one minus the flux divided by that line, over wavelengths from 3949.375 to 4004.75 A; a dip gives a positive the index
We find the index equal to 3.1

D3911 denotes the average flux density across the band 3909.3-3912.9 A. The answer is 36.1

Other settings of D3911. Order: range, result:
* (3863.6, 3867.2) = 36.1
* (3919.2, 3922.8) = 33.5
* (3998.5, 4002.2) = 36.3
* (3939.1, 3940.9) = 31.3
